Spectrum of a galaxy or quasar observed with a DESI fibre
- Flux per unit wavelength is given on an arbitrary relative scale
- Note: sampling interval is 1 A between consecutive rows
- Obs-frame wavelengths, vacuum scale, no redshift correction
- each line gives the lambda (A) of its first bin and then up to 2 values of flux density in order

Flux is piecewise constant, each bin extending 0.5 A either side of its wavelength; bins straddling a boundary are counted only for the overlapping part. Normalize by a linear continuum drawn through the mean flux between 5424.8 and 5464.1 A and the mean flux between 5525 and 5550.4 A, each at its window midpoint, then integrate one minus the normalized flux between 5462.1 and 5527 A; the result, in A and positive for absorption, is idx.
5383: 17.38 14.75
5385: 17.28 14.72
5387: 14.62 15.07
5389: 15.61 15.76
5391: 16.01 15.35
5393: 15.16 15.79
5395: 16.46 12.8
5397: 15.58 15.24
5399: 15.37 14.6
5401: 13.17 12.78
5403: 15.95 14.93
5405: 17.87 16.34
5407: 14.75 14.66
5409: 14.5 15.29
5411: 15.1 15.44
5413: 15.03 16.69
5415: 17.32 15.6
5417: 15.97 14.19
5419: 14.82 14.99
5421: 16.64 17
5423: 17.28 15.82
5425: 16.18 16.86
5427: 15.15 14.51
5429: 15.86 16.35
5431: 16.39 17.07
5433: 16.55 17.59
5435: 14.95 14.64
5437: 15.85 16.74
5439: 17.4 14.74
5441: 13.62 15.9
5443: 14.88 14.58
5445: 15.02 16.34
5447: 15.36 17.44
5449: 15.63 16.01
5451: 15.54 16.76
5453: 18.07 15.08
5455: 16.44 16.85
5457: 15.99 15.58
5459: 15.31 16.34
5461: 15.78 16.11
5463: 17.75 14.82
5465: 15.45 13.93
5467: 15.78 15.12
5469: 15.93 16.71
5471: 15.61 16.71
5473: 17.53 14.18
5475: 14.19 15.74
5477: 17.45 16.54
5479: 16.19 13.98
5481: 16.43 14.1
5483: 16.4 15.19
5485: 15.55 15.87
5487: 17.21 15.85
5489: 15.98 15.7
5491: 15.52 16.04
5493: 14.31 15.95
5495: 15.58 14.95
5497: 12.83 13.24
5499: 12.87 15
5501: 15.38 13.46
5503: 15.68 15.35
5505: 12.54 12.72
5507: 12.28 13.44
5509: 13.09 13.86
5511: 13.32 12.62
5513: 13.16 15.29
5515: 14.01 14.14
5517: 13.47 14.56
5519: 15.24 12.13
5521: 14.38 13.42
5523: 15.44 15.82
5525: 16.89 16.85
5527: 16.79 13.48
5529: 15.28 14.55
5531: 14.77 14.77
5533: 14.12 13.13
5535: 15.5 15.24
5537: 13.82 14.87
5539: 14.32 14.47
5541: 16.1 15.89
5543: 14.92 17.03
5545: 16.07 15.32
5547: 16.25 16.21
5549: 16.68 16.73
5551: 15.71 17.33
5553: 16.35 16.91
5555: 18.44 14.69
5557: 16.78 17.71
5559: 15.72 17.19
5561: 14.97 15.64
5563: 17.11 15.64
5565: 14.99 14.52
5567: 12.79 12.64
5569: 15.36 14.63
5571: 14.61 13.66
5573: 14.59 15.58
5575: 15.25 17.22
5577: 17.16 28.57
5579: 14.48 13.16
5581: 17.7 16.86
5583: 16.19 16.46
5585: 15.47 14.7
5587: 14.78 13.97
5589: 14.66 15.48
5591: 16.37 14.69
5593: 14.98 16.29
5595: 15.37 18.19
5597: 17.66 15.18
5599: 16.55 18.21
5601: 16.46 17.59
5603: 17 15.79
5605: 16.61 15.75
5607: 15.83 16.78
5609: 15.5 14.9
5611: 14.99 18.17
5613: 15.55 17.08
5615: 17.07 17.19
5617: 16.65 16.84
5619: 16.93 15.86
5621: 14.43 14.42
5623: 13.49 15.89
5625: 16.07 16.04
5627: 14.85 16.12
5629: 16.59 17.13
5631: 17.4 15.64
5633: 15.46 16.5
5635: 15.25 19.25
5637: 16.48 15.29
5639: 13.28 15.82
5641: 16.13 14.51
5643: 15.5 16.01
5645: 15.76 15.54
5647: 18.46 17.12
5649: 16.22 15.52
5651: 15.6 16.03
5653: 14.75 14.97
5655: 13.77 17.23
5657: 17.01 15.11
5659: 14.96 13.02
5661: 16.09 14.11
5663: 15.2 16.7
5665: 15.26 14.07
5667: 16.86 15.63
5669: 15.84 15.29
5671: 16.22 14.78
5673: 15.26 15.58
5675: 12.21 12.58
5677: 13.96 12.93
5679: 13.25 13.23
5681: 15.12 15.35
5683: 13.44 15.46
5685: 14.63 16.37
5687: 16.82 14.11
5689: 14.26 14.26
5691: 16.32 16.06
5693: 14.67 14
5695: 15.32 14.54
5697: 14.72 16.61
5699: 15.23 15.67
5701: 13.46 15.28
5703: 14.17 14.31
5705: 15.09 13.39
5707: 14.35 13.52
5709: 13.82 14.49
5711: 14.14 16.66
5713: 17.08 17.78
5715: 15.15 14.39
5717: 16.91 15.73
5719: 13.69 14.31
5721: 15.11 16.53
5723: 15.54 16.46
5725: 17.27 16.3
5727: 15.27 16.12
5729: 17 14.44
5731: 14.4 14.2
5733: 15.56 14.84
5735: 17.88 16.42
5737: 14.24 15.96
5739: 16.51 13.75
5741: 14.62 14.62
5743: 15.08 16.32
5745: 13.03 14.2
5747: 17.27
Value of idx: 2.77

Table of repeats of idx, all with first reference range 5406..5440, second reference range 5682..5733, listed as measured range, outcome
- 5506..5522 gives 2.1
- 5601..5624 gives -1.1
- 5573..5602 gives -1.6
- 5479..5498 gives 0.4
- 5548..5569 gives -0.5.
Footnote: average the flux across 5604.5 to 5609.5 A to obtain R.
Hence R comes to 16.1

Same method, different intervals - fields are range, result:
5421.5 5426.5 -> 16.6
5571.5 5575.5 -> 14.8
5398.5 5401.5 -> 14.4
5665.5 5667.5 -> 15.5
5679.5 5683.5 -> 14.3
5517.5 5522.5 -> 13.9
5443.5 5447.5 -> 15.3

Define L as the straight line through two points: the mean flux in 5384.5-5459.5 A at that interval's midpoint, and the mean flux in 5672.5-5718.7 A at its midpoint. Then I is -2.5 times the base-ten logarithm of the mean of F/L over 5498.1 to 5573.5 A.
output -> 0.03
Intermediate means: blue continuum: 15.7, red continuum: 14.8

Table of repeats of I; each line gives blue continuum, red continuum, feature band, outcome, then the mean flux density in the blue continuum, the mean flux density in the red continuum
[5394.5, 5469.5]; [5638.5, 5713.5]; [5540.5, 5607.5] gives -0.05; 15.7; 15.1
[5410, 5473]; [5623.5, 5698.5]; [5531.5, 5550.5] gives 0.02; 15.9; 15.4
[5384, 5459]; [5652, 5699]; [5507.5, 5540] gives 0.07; 15.7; 15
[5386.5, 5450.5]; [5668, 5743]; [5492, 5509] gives 0.10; 15.6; 15.1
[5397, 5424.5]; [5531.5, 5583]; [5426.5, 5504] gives 0.00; 15.5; 15.8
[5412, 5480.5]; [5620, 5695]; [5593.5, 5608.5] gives -0.08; 15.9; 15.3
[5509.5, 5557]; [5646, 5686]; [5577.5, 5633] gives -0.08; 15.1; 15.1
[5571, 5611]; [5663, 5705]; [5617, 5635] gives -0.01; 16.2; 14.9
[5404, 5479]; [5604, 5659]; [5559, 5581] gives 0.01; 15.9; 16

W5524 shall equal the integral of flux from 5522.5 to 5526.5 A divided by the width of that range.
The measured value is 16.2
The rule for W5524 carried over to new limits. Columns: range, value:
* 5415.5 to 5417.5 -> 15.8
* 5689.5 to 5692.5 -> 15.5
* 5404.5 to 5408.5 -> 15.9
